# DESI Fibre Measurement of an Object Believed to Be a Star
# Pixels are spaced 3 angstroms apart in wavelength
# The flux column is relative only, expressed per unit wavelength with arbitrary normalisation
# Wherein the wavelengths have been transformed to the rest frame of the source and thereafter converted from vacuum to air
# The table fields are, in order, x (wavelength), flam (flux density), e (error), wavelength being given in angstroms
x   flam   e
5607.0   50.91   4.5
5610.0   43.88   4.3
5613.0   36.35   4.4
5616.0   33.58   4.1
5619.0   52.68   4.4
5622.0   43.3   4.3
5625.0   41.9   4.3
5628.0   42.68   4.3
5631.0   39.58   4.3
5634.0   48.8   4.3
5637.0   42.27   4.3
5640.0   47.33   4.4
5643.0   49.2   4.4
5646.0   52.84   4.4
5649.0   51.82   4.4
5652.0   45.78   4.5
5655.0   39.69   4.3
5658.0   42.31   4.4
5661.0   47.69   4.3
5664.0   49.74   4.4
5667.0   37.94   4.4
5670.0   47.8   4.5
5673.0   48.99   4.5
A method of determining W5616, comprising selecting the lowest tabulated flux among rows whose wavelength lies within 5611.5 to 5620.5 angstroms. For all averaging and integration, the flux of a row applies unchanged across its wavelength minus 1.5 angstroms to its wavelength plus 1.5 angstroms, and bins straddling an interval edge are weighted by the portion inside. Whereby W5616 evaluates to 33.58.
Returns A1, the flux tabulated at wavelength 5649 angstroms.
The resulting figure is 51.82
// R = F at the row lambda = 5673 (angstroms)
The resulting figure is 48.99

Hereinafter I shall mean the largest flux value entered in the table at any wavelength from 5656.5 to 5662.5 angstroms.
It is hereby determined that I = 47.69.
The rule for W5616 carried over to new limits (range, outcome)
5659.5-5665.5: 47.69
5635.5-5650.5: 42.27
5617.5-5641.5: 39.58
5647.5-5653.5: 45.78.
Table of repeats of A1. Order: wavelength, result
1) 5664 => 49.74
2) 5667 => 37.94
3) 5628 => 42.68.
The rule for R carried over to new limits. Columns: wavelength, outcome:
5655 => 39.69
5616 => 33.58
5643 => 49.2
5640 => 47.33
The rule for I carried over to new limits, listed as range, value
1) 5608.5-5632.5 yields 52.68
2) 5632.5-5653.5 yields 52.84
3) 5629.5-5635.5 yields 48.8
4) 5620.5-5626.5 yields 43.3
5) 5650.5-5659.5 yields 45.78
